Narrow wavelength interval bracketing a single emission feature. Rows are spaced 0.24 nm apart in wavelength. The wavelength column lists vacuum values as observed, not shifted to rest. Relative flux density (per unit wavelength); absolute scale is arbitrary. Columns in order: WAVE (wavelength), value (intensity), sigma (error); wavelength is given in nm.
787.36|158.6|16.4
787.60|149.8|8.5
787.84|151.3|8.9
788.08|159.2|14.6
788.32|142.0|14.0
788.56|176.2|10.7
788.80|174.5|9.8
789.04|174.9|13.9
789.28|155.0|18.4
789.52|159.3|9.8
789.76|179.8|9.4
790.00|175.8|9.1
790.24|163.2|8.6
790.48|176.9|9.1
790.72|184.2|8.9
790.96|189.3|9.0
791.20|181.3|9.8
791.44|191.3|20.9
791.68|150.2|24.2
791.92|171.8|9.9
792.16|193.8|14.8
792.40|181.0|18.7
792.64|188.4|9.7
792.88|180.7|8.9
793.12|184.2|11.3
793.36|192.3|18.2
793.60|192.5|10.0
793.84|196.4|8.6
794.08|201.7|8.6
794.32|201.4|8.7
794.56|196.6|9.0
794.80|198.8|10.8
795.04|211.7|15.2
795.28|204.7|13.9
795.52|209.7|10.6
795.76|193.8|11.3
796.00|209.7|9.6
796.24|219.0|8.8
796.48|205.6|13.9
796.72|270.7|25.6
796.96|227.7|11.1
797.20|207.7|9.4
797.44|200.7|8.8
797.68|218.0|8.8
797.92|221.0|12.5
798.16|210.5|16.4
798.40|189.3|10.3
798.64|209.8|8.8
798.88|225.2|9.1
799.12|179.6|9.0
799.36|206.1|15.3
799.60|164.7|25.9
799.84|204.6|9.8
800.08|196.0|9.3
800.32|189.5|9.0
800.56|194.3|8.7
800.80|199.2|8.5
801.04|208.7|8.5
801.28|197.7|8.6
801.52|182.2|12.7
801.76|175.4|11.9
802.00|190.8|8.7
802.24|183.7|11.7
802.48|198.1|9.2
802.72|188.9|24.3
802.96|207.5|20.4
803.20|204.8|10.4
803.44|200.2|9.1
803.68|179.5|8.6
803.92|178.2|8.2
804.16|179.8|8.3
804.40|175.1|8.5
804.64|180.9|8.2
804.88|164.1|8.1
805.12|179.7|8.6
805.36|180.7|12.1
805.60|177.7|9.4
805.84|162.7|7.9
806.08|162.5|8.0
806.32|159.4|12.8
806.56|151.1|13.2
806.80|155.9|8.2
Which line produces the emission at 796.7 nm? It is Mg II 2798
